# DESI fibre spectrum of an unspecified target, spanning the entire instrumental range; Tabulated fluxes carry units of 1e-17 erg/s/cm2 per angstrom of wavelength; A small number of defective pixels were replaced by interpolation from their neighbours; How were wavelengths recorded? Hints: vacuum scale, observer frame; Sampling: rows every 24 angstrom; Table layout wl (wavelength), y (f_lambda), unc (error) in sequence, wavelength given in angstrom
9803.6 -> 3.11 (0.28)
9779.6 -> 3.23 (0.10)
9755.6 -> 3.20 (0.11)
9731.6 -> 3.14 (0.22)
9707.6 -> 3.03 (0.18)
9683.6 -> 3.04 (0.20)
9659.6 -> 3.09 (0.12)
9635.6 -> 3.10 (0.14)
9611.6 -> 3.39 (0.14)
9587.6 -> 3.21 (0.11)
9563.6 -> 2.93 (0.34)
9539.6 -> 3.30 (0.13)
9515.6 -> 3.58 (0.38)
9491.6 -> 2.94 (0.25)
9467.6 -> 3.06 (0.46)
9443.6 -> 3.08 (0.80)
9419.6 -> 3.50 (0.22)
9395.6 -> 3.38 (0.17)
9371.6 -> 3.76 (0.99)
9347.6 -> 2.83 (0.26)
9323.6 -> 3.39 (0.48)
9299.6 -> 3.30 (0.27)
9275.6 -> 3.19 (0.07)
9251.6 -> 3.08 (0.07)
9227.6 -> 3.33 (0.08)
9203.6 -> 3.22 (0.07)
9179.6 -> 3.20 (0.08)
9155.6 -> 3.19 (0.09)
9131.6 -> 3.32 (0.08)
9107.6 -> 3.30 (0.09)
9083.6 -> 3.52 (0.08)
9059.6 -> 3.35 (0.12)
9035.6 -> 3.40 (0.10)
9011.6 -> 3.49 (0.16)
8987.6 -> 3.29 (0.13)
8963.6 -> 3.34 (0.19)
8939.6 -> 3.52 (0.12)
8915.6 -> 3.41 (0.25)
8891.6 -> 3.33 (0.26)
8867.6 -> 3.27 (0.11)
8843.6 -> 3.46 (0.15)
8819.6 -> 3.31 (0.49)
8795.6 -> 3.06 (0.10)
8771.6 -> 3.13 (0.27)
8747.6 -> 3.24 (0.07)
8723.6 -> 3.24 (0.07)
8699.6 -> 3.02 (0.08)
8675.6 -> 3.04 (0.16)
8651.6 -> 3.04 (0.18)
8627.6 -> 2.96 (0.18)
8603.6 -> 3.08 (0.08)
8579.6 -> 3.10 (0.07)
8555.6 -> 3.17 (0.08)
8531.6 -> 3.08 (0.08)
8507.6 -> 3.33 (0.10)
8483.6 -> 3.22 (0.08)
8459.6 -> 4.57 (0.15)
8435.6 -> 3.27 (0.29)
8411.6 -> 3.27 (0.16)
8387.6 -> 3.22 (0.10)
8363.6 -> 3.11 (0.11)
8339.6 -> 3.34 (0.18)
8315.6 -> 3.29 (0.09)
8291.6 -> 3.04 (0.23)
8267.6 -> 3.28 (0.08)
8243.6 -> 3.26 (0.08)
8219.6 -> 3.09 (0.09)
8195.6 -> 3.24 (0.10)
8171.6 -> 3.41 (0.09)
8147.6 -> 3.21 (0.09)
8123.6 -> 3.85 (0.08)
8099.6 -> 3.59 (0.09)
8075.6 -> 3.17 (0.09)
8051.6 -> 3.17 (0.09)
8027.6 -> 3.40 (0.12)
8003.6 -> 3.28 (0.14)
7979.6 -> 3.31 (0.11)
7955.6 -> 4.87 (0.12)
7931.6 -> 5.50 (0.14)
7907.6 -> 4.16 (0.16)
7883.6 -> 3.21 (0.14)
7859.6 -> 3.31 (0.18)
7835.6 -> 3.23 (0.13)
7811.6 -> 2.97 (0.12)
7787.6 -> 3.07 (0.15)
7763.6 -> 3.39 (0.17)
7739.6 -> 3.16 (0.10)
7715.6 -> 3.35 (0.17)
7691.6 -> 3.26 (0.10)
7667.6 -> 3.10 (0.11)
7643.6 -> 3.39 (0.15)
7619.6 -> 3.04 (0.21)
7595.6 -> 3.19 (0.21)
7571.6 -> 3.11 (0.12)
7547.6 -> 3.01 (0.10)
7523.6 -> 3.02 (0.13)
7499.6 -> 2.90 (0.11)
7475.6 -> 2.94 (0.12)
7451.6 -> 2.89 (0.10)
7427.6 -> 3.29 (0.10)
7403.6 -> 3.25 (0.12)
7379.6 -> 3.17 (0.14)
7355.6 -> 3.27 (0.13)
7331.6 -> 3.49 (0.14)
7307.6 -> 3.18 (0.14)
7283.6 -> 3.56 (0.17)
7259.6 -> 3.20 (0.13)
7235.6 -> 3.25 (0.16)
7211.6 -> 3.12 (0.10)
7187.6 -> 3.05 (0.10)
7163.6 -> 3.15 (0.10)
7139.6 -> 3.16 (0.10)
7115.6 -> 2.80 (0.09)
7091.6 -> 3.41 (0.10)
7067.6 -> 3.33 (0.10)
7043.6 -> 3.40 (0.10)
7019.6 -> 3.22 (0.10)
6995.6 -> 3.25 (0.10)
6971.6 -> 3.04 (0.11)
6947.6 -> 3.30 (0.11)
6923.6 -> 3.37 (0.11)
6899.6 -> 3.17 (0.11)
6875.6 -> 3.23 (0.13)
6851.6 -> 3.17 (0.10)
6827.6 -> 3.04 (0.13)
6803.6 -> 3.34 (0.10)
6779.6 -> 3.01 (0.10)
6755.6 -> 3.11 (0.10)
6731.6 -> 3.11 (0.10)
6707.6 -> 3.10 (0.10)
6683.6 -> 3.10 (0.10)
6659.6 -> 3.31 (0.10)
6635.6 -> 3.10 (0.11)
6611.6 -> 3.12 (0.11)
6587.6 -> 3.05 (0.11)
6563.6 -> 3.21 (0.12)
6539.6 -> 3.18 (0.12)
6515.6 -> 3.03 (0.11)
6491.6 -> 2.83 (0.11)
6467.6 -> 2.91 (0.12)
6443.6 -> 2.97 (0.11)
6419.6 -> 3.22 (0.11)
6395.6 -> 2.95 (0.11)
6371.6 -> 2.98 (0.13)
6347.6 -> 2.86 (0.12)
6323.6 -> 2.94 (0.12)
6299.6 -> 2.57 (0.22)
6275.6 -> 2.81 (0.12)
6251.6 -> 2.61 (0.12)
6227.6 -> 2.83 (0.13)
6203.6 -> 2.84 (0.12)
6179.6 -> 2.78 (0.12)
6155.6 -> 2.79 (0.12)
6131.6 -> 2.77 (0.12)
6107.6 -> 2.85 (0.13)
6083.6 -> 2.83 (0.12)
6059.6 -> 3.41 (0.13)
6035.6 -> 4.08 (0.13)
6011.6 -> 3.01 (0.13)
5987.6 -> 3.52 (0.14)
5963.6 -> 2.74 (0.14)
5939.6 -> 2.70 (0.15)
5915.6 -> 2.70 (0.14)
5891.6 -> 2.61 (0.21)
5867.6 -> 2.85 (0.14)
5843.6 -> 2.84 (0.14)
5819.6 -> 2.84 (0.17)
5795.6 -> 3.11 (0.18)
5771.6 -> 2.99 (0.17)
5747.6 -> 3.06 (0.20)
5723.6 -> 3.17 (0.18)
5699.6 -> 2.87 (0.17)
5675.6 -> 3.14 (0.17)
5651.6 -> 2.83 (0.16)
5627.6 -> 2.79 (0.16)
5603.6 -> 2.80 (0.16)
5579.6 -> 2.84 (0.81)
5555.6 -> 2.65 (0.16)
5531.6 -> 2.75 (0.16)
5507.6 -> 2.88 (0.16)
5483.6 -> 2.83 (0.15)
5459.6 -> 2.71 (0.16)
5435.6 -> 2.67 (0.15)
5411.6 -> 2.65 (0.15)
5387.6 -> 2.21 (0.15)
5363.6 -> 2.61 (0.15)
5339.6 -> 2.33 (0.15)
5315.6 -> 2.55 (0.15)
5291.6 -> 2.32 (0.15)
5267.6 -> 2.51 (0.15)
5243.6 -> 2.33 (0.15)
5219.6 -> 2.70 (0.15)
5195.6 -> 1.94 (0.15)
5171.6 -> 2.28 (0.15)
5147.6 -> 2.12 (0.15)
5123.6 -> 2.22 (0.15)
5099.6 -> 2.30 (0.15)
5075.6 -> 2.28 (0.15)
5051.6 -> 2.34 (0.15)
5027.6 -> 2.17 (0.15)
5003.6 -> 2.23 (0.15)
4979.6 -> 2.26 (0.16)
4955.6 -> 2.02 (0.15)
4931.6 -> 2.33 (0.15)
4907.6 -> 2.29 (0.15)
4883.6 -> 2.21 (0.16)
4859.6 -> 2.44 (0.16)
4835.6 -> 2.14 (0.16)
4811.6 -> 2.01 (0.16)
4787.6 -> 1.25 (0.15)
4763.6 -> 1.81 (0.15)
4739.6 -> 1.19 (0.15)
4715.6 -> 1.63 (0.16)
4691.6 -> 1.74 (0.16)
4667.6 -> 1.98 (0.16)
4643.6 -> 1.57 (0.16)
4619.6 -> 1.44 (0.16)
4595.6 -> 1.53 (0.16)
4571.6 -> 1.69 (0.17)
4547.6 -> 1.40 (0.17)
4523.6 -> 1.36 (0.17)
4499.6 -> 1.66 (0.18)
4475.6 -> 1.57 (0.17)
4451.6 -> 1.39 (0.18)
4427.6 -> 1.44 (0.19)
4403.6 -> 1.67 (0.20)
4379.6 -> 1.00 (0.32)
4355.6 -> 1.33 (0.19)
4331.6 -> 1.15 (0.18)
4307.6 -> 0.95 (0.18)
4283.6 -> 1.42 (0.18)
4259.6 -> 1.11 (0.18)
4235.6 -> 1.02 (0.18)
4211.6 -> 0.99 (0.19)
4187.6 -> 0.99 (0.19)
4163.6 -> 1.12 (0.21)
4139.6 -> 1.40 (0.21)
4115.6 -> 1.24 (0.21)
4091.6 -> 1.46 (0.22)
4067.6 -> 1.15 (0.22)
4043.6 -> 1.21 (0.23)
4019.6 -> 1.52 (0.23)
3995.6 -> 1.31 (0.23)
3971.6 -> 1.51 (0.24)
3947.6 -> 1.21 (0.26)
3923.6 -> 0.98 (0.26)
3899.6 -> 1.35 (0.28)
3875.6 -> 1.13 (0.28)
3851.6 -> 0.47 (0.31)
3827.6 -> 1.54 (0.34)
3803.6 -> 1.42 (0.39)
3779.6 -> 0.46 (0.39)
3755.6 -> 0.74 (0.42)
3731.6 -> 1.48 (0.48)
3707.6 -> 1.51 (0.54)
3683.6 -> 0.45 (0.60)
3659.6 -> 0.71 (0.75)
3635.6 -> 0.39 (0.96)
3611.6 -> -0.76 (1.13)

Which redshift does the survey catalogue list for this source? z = 0.207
